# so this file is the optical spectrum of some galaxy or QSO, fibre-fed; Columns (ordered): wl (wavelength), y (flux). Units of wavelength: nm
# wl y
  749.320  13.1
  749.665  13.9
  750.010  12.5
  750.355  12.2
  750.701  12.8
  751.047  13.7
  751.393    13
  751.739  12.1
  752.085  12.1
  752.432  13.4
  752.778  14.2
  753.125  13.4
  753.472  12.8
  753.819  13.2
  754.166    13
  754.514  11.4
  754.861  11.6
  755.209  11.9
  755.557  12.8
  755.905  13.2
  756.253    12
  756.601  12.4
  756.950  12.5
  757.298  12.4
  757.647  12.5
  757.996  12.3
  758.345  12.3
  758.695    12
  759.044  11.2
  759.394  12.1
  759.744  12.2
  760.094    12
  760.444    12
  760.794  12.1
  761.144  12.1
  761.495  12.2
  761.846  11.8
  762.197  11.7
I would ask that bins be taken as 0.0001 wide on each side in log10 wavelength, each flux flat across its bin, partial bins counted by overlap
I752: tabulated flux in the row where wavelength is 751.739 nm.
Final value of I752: 12.1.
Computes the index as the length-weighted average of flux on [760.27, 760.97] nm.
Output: 12.1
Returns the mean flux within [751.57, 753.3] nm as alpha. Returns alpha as 13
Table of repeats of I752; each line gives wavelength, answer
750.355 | 12.2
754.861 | 11.6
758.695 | 12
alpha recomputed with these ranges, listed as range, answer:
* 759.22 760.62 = 12.1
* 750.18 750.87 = 12.5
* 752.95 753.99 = 13.1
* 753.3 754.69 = 12.6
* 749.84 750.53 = 12.4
